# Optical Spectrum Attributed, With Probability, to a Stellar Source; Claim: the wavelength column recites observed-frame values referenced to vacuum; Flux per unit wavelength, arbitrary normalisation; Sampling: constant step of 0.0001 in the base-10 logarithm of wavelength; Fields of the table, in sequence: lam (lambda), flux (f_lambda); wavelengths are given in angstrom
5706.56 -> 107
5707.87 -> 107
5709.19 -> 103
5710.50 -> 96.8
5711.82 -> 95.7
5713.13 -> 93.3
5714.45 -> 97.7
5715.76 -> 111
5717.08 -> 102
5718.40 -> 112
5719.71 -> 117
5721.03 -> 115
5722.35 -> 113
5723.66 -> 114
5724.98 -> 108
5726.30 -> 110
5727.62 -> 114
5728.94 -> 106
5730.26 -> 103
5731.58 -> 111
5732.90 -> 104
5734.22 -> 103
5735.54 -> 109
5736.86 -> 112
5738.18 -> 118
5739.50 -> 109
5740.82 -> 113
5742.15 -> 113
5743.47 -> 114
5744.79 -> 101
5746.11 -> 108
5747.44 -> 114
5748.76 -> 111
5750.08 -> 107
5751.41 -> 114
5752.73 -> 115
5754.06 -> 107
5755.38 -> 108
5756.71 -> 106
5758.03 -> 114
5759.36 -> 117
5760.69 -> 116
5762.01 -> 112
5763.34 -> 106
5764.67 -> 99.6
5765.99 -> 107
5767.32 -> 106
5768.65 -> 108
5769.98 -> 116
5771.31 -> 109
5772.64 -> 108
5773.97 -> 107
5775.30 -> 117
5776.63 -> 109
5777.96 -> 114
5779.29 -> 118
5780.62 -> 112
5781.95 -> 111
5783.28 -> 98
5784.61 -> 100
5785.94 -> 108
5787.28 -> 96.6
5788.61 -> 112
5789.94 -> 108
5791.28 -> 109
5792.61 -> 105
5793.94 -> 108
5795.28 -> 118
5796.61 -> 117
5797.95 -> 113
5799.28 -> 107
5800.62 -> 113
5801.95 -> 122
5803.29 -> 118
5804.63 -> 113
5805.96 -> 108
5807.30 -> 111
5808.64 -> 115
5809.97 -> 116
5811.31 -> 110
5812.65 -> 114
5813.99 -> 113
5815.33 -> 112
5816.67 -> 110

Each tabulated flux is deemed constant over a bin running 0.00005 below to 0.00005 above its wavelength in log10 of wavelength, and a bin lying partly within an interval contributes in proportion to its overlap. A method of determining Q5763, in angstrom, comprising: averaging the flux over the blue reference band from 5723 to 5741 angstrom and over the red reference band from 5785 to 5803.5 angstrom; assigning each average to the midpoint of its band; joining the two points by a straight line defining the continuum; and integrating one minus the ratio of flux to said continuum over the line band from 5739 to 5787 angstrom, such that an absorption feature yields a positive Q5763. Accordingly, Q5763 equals 0.18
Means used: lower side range 110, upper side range 111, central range 110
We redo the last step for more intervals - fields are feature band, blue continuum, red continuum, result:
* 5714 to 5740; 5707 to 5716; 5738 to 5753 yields -1.06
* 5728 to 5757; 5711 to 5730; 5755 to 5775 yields -0.26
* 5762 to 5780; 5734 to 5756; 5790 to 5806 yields 0.30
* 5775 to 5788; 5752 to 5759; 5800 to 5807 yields 0.52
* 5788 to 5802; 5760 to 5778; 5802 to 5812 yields 0.09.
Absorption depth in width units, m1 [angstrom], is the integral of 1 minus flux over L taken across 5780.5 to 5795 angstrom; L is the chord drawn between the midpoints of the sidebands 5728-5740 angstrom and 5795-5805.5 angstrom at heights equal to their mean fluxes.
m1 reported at 1.0 angstrom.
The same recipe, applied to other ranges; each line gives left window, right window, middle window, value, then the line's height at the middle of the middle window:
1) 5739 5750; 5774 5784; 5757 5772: 0.1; 111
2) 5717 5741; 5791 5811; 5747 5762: -0.1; 111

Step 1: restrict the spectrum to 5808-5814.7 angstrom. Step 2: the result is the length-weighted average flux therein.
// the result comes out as 114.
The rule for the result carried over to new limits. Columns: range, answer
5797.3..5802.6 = 114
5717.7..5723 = 114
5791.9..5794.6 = 107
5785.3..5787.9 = 102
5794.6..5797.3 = 117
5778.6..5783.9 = 110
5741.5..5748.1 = 110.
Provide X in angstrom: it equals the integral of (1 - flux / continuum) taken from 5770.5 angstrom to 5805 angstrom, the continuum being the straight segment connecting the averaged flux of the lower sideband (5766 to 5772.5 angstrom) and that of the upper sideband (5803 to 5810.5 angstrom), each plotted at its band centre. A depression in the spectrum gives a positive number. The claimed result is 0.3 angstrom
